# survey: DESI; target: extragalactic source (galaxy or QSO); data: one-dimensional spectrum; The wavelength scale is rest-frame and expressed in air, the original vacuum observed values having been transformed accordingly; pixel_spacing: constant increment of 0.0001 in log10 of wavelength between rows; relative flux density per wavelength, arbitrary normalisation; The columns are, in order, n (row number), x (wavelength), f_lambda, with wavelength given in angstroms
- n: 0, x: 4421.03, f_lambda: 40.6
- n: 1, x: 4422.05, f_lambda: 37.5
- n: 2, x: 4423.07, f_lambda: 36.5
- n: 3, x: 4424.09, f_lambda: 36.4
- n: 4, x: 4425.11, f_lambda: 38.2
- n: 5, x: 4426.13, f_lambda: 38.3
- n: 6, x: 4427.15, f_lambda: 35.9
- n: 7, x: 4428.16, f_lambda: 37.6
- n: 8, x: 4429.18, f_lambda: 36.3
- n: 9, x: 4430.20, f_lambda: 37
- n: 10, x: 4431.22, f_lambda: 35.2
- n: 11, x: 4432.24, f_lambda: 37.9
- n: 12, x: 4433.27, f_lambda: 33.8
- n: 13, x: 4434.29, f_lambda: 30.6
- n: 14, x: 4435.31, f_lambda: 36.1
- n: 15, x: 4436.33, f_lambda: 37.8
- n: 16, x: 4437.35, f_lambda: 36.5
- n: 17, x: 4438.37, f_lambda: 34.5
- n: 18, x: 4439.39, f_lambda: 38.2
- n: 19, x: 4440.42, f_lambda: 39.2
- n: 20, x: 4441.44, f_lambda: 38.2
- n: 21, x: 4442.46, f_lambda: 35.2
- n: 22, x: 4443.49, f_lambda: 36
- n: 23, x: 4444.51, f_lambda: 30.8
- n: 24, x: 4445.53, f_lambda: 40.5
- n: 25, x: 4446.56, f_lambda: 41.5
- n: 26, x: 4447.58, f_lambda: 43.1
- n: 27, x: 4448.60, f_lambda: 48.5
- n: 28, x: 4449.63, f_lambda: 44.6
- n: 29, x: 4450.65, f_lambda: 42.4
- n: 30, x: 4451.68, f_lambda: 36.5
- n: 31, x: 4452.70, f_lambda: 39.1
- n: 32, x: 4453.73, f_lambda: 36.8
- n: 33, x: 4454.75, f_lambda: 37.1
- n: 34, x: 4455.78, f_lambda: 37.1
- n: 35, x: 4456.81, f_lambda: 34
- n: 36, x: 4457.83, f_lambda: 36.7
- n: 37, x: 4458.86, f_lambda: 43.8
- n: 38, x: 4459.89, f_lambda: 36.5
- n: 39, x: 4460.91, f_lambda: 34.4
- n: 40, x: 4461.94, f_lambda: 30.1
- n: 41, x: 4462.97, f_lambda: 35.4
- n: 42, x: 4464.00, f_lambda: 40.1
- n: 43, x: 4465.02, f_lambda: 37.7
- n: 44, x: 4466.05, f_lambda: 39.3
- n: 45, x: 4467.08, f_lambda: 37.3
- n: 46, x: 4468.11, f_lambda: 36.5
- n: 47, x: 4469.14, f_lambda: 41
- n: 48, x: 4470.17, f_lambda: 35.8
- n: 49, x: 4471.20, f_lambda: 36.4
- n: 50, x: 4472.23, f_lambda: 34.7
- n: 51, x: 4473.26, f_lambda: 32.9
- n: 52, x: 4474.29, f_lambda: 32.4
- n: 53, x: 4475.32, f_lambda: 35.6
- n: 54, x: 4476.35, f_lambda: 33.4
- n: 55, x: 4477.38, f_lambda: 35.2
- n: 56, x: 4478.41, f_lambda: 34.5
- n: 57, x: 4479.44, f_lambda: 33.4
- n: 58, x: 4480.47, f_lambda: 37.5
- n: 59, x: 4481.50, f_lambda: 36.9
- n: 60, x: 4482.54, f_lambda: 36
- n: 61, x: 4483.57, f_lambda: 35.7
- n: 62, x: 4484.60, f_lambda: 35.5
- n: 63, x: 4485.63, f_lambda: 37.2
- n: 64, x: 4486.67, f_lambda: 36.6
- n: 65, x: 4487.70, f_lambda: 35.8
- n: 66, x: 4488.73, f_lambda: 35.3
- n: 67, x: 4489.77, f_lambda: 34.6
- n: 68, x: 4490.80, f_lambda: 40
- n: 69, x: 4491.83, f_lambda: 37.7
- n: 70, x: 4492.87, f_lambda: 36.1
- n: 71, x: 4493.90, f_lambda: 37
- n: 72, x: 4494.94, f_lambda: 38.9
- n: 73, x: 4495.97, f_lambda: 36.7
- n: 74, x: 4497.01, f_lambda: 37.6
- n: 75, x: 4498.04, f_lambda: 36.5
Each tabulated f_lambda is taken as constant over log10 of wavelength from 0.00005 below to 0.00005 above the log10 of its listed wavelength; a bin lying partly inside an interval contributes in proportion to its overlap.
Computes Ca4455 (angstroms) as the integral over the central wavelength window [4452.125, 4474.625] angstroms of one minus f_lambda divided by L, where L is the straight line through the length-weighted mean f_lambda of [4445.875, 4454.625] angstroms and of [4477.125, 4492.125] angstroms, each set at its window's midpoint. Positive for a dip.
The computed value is 1.6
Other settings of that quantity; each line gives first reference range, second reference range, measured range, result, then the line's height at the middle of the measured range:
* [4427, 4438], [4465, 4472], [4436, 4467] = -1.1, 36.8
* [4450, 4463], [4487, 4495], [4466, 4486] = 0.6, 36.9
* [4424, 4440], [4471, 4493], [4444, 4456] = -1.3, 36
